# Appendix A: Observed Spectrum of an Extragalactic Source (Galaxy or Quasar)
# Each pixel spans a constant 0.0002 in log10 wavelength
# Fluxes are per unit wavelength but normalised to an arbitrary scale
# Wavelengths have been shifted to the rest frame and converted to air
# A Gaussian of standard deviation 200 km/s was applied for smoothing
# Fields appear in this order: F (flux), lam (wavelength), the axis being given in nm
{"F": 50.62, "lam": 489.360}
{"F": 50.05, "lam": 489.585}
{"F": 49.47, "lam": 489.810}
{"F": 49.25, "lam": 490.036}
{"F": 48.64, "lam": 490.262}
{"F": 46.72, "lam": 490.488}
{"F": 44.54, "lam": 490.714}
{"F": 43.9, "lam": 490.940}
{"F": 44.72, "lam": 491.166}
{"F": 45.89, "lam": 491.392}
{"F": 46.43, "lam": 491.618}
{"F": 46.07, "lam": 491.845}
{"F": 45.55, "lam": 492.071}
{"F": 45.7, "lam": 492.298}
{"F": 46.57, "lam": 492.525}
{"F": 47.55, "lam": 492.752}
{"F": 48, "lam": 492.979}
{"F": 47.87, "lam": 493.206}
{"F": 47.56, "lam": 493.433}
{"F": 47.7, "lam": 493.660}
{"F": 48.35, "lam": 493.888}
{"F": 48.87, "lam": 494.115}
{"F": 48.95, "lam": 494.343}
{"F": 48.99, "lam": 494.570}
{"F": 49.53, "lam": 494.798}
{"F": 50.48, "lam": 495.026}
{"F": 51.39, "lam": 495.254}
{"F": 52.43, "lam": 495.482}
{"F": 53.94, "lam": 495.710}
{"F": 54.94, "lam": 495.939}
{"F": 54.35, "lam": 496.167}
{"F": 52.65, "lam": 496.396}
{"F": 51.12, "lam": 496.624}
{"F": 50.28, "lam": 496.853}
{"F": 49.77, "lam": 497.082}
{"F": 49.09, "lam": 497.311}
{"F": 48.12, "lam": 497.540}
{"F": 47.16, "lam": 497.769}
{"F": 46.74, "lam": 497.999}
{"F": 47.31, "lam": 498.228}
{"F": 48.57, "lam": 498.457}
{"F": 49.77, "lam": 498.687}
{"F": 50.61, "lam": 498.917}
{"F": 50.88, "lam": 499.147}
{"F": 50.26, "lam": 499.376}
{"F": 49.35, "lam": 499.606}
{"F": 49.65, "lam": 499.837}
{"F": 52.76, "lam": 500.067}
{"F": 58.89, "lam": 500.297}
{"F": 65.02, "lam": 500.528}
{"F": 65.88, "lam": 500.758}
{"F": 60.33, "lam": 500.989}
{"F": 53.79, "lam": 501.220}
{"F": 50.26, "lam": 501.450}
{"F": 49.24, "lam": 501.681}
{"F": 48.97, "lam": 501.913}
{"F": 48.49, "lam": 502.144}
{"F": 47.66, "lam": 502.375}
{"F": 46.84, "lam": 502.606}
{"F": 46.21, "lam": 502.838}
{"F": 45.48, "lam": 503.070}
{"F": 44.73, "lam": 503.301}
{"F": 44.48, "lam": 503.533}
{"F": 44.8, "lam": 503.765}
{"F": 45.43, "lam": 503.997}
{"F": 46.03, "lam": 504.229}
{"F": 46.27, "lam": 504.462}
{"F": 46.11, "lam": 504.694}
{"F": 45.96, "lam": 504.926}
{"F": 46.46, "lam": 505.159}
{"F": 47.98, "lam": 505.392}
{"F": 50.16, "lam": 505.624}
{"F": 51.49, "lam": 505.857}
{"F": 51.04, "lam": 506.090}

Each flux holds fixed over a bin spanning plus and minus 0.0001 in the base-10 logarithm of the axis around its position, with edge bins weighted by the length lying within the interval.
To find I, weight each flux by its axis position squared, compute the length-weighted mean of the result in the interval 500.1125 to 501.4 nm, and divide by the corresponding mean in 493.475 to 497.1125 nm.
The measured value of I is 1.2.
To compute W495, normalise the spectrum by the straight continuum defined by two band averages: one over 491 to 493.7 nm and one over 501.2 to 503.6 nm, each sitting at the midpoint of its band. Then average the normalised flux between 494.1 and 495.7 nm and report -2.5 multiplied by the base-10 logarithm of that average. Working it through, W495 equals -0.080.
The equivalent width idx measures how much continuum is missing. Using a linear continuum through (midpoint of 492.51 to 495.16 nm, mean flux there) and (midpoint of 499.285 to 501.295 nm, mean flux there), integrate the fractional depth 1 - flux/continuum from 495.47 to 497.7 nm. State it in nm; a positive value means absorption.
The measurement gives 0.01 nm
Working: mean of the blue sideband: 48.5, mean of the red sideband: 56.3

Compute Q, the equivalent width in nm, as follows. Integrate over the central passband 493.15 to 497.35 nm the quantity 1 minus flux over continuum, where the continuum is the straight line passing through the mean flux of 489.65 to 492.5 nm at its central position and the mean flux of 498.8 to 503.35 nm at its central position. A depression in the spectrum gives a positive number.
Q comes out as -0.15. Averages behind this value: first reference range 46.5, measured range 50.5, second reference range 51.9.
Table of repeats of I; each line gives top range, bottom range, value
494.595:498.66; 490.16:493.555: 1.11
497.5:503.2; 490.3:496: 1.10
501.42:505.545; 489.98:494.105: 1.05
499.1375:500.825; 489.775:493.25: 1.23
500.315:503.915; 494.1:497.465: 1.02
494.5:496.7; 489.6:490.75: 1.11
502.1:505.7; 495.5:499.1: 0.95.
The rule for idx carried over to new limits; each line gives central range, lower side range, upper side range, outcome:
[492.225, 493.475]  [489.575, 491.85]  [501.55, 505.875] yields -0.012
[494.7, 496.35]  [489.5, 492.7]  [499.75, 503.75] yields -0.128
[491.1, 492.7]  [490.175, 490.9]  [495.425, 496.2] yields 0.077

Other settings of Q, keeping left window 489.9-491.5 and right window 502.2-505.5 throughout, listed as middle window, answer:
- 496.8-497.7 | -0.06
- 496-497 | -0.13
